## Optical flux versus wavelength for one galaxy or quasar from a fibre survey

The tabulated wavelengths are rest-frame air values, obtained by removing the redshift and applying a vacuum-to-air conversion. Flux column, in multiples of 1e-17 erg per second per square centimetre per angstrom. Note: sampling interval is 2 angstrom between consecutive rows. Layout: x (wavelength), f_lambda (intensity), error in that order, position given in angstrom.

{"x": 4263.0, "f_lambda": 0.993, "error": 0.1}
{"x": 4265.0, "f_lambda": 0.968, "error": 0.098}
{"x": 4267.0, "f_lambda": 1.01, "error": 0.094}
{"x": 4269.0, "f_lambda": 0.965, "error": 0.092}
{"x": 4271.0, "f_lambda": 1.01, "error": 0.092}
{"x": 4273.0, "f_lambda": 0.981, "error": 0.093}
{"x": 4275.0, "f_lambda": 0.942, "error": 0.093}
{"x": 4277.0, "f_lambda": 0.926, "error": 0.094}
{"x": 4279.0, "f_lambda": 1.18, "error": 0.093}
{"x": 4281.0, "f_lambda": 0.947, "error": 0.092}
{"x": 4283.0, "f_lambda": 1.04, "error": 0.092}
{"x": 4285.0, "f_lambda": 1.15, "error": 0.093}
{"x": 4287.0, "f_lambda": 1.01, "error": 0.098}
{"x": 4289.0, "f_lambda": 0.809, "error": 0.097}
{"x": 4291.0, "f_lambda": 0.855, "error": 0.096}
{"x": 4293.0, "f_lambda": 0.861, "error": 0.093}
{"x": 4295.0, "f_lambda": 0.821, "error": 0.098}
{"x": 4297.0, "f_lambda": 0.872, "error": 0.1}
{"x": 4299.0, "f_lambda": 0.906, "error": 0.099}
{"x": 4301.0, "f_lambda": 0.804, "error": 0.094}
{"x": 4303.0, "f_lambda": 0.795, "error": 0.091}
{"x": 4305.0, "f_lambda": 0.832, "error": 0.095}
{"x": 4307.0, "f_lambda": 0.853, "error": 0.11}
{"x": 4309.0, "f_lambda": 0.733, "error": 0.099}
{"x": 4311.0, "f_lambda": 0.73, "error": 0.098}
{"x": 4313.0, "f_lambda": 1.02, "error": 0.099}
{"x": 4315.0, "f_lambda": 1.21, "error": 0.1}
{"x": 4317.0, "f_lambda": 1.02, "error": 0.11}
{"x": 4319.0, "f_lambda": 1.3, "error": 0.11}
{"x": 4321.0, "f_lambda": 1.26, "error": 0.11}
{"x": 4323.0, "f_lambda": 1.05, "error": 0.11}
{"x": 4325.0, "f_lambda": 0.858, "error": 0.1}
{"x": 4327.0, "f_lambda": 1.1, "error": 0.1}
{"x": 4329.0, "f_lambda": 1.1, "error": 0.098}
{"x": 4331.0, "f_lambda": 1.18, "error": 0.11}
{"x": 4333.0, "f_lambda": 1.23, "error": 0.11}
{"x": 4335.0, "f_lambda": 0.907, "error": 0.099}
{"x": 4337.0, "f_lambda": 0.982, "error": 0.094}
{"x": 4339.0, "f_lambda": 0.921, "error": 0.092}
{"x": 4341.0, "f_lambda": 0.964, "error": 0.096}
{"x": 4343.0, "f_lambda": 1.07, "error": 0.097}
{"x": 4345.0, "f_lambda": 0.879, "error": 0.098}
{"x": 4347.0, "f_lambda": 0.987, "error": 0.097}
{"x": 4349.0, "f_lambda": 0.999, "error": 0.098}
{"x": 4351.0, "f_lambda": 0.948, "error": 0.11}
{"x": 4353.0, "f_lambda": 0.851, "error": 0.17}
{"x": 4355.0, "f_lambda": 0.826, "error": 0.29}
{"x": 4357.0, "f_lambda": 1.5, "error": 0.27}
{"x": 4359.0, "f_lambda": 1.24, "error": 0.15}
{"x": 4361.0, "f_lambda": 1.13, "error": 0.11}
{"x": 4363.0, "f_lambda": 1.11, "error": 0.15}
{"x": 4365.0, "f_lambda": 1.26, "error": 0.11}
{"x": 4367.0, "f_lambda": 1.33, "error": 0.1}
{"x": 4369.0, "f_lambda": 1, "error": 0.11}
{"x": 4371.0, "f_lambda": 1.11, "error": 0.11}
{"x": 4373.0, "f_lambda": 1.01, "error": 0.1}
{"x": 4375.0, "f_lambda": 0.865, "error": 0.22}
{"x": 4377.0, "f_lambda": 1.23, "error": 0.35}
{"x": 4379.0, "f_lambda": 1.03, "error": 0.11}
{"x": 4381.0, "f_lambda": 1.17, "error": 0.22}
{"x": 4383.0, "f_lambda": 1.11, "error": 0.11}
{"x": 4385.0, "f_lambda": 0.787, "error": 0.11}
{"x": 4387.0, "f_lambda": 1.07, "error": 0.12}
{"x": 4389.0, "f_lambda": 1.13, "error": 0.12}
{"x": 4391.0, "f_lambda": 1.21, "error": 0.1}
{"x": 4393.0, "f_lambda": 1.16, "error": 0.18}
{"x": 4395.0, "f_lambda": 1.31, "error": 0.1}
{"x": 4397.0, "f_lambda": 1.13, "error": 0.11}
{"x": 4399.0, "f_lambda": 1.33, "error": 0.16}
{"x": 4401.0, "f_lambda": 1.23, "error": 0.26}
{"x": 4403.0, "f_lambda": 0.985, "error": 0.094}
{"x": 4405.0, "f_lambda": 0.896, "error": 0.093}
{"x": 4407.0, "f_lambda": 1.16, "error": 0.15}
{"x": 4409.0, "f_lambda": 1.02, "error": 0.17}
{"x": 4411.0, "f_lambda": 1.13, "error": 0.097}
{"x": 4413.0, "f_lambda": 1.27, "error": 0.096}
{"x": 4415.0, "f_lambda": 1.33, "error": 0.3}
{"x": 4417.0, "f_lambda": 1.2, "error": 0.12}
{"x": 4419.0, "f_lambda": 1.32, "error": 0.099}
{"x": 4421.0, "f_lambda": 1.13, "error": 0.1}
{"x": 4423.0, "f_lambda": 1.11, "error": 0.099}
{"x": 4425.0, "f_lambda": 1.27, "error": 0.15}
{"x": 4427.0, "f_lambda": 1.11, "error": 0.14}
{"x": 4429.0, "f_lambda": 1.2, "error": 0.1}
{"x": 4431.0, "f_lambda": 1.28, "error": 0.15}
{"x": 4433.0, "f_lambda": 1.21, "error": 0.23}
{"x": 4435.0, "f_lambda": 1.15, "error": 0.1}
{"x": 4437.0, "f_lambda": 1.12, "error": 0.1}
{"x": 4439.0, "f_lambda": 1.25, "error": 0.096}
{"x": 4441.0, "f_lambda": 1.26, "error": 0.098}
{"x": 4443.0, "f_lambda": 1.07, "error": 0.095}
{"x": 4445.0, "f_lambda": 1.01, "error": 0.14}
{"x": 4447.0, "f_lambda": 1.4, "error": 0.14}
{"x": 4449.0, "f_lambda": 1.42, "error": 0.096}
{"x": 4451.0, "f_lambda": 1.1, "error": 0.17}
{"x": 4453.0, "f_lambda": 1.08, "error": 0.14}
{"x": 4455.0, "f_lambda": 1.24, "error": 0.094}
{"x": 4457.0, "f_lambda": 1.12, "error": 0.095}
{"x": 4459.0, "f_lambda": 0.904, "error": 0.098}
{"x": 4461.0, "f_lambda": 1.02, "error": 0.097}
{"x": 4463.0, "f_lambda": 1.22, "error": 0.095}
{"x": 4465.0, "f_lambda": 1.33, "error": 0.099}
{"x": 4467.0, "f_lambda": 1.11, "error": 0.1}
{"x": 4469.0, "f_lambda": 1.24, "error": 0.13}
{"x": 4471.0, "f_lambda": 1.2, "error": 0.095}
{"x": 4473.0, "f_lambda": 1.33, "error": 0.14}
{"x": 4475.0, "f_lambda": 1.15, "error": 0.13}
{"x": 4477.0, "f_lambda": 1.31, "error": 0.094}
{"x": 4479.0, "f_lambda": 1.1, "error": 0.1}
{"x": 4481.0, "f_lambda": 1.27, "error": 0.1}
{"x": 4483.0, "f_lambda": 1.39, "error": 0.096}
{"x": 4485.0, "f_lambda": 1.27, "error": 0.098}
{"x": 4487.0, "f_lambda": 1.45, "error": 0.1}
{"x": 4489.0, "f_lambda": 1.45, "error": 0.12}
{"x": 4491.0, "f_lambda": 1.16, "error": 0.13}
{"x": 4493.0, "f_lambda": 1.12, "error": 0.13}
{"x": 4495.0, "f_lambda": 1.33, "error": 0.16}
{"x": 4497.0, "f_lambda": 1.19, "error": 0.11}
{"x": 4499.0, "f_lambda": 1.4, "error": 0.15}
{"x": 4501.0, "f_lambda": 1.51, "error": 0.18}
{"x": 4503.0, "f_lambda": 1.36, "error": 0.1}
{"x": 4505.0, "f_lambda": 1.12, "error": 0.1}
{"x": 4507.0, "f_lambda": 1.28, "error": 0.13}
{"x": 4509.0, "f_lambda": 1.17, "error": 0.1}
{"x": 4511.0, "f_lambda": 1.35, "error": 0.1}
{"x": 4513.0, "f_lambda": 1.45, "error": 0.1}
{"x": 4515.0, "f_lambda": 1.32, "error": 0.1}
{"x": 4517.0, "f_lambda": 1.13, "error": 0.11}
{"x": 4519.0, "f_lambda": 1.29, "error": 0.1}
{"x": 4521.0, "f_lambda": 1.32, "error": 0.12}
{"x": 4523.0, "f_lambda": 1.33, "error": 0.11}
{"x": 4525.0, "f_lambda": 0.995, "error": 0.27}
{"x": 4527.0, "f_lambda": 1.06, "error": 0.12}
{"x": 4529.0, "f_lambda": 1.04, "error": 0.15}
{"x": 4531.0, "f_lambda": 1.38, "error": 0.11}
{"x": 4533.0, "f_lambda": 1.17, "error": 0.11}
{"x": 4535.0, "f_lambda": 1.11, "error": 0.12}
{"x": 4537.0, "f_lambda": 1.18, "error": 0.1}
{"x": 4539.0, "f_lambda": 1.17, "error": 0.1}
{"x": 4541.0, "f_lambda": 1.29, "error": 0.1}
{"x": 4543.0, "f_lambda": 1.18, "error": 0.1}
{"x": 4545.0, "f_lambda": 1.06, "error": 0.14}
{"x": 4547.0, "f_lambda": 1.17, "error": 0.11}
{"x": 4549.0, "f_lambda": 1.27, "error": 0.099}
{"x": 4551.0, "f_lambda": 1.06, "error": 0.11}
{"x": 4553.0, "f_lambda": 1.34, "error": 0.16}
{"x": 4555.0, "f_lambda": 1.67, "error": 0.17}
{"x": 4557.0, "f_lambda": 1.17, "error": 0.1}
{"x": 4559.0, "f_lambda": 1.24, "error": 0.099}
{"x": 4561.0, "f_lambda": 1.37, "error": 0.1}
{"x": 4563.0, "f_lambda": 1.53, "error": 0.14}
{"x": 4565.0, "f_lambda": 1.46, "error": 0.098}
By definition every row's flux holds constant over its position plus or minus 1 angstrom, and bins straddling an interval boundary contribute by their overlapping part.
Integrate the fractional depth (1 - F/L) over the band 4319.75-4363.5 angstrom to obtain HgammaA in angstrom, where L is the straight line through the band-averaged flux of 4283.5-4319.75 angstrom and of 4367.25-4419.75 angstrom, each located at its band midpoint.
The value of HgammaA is -1.82 angstrom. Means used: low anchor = 0.92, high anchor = 1.12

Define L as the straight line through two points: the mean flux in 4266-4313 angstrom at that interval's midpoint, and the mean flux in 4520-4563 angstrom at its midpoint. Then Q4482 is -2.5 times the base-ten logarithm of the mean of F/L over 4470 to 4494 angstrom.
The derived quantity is -0.103 mag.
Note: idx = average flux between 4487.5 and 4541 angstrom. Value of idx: 1.25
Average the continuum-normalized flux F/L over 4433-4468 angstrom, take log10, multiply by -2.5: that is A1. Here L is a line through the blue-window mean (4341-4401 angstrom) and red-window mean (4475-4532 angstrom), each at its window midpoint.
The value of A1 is 0.03 mag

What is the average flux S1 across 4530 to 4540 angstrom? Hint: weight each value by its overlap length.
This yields 1.2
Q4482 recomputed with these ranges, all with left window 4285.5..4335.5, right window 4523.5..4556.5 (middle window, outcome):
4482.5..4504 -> -0.16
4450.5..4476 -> -0.04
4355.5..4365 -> -0.20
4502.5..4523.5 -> -0.10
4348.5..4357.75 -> 0.00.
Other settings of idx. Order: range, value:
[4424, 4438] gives 1.19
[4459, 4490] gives 1.24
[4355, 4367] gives 1.22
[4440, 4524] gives 1.24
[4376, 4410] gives 1.12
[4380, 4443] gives 1.16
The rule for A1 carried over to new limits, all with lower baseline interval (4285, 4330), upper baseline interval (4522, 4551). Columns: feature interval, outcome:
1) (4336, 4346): 0.02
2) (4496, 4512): -0.14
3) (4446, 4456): -0.15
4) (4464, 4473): -0.12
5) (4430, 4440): -0.13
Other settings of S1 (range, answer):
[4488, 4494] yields 1.24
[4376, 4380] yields 1.13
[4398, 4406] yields 1.11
